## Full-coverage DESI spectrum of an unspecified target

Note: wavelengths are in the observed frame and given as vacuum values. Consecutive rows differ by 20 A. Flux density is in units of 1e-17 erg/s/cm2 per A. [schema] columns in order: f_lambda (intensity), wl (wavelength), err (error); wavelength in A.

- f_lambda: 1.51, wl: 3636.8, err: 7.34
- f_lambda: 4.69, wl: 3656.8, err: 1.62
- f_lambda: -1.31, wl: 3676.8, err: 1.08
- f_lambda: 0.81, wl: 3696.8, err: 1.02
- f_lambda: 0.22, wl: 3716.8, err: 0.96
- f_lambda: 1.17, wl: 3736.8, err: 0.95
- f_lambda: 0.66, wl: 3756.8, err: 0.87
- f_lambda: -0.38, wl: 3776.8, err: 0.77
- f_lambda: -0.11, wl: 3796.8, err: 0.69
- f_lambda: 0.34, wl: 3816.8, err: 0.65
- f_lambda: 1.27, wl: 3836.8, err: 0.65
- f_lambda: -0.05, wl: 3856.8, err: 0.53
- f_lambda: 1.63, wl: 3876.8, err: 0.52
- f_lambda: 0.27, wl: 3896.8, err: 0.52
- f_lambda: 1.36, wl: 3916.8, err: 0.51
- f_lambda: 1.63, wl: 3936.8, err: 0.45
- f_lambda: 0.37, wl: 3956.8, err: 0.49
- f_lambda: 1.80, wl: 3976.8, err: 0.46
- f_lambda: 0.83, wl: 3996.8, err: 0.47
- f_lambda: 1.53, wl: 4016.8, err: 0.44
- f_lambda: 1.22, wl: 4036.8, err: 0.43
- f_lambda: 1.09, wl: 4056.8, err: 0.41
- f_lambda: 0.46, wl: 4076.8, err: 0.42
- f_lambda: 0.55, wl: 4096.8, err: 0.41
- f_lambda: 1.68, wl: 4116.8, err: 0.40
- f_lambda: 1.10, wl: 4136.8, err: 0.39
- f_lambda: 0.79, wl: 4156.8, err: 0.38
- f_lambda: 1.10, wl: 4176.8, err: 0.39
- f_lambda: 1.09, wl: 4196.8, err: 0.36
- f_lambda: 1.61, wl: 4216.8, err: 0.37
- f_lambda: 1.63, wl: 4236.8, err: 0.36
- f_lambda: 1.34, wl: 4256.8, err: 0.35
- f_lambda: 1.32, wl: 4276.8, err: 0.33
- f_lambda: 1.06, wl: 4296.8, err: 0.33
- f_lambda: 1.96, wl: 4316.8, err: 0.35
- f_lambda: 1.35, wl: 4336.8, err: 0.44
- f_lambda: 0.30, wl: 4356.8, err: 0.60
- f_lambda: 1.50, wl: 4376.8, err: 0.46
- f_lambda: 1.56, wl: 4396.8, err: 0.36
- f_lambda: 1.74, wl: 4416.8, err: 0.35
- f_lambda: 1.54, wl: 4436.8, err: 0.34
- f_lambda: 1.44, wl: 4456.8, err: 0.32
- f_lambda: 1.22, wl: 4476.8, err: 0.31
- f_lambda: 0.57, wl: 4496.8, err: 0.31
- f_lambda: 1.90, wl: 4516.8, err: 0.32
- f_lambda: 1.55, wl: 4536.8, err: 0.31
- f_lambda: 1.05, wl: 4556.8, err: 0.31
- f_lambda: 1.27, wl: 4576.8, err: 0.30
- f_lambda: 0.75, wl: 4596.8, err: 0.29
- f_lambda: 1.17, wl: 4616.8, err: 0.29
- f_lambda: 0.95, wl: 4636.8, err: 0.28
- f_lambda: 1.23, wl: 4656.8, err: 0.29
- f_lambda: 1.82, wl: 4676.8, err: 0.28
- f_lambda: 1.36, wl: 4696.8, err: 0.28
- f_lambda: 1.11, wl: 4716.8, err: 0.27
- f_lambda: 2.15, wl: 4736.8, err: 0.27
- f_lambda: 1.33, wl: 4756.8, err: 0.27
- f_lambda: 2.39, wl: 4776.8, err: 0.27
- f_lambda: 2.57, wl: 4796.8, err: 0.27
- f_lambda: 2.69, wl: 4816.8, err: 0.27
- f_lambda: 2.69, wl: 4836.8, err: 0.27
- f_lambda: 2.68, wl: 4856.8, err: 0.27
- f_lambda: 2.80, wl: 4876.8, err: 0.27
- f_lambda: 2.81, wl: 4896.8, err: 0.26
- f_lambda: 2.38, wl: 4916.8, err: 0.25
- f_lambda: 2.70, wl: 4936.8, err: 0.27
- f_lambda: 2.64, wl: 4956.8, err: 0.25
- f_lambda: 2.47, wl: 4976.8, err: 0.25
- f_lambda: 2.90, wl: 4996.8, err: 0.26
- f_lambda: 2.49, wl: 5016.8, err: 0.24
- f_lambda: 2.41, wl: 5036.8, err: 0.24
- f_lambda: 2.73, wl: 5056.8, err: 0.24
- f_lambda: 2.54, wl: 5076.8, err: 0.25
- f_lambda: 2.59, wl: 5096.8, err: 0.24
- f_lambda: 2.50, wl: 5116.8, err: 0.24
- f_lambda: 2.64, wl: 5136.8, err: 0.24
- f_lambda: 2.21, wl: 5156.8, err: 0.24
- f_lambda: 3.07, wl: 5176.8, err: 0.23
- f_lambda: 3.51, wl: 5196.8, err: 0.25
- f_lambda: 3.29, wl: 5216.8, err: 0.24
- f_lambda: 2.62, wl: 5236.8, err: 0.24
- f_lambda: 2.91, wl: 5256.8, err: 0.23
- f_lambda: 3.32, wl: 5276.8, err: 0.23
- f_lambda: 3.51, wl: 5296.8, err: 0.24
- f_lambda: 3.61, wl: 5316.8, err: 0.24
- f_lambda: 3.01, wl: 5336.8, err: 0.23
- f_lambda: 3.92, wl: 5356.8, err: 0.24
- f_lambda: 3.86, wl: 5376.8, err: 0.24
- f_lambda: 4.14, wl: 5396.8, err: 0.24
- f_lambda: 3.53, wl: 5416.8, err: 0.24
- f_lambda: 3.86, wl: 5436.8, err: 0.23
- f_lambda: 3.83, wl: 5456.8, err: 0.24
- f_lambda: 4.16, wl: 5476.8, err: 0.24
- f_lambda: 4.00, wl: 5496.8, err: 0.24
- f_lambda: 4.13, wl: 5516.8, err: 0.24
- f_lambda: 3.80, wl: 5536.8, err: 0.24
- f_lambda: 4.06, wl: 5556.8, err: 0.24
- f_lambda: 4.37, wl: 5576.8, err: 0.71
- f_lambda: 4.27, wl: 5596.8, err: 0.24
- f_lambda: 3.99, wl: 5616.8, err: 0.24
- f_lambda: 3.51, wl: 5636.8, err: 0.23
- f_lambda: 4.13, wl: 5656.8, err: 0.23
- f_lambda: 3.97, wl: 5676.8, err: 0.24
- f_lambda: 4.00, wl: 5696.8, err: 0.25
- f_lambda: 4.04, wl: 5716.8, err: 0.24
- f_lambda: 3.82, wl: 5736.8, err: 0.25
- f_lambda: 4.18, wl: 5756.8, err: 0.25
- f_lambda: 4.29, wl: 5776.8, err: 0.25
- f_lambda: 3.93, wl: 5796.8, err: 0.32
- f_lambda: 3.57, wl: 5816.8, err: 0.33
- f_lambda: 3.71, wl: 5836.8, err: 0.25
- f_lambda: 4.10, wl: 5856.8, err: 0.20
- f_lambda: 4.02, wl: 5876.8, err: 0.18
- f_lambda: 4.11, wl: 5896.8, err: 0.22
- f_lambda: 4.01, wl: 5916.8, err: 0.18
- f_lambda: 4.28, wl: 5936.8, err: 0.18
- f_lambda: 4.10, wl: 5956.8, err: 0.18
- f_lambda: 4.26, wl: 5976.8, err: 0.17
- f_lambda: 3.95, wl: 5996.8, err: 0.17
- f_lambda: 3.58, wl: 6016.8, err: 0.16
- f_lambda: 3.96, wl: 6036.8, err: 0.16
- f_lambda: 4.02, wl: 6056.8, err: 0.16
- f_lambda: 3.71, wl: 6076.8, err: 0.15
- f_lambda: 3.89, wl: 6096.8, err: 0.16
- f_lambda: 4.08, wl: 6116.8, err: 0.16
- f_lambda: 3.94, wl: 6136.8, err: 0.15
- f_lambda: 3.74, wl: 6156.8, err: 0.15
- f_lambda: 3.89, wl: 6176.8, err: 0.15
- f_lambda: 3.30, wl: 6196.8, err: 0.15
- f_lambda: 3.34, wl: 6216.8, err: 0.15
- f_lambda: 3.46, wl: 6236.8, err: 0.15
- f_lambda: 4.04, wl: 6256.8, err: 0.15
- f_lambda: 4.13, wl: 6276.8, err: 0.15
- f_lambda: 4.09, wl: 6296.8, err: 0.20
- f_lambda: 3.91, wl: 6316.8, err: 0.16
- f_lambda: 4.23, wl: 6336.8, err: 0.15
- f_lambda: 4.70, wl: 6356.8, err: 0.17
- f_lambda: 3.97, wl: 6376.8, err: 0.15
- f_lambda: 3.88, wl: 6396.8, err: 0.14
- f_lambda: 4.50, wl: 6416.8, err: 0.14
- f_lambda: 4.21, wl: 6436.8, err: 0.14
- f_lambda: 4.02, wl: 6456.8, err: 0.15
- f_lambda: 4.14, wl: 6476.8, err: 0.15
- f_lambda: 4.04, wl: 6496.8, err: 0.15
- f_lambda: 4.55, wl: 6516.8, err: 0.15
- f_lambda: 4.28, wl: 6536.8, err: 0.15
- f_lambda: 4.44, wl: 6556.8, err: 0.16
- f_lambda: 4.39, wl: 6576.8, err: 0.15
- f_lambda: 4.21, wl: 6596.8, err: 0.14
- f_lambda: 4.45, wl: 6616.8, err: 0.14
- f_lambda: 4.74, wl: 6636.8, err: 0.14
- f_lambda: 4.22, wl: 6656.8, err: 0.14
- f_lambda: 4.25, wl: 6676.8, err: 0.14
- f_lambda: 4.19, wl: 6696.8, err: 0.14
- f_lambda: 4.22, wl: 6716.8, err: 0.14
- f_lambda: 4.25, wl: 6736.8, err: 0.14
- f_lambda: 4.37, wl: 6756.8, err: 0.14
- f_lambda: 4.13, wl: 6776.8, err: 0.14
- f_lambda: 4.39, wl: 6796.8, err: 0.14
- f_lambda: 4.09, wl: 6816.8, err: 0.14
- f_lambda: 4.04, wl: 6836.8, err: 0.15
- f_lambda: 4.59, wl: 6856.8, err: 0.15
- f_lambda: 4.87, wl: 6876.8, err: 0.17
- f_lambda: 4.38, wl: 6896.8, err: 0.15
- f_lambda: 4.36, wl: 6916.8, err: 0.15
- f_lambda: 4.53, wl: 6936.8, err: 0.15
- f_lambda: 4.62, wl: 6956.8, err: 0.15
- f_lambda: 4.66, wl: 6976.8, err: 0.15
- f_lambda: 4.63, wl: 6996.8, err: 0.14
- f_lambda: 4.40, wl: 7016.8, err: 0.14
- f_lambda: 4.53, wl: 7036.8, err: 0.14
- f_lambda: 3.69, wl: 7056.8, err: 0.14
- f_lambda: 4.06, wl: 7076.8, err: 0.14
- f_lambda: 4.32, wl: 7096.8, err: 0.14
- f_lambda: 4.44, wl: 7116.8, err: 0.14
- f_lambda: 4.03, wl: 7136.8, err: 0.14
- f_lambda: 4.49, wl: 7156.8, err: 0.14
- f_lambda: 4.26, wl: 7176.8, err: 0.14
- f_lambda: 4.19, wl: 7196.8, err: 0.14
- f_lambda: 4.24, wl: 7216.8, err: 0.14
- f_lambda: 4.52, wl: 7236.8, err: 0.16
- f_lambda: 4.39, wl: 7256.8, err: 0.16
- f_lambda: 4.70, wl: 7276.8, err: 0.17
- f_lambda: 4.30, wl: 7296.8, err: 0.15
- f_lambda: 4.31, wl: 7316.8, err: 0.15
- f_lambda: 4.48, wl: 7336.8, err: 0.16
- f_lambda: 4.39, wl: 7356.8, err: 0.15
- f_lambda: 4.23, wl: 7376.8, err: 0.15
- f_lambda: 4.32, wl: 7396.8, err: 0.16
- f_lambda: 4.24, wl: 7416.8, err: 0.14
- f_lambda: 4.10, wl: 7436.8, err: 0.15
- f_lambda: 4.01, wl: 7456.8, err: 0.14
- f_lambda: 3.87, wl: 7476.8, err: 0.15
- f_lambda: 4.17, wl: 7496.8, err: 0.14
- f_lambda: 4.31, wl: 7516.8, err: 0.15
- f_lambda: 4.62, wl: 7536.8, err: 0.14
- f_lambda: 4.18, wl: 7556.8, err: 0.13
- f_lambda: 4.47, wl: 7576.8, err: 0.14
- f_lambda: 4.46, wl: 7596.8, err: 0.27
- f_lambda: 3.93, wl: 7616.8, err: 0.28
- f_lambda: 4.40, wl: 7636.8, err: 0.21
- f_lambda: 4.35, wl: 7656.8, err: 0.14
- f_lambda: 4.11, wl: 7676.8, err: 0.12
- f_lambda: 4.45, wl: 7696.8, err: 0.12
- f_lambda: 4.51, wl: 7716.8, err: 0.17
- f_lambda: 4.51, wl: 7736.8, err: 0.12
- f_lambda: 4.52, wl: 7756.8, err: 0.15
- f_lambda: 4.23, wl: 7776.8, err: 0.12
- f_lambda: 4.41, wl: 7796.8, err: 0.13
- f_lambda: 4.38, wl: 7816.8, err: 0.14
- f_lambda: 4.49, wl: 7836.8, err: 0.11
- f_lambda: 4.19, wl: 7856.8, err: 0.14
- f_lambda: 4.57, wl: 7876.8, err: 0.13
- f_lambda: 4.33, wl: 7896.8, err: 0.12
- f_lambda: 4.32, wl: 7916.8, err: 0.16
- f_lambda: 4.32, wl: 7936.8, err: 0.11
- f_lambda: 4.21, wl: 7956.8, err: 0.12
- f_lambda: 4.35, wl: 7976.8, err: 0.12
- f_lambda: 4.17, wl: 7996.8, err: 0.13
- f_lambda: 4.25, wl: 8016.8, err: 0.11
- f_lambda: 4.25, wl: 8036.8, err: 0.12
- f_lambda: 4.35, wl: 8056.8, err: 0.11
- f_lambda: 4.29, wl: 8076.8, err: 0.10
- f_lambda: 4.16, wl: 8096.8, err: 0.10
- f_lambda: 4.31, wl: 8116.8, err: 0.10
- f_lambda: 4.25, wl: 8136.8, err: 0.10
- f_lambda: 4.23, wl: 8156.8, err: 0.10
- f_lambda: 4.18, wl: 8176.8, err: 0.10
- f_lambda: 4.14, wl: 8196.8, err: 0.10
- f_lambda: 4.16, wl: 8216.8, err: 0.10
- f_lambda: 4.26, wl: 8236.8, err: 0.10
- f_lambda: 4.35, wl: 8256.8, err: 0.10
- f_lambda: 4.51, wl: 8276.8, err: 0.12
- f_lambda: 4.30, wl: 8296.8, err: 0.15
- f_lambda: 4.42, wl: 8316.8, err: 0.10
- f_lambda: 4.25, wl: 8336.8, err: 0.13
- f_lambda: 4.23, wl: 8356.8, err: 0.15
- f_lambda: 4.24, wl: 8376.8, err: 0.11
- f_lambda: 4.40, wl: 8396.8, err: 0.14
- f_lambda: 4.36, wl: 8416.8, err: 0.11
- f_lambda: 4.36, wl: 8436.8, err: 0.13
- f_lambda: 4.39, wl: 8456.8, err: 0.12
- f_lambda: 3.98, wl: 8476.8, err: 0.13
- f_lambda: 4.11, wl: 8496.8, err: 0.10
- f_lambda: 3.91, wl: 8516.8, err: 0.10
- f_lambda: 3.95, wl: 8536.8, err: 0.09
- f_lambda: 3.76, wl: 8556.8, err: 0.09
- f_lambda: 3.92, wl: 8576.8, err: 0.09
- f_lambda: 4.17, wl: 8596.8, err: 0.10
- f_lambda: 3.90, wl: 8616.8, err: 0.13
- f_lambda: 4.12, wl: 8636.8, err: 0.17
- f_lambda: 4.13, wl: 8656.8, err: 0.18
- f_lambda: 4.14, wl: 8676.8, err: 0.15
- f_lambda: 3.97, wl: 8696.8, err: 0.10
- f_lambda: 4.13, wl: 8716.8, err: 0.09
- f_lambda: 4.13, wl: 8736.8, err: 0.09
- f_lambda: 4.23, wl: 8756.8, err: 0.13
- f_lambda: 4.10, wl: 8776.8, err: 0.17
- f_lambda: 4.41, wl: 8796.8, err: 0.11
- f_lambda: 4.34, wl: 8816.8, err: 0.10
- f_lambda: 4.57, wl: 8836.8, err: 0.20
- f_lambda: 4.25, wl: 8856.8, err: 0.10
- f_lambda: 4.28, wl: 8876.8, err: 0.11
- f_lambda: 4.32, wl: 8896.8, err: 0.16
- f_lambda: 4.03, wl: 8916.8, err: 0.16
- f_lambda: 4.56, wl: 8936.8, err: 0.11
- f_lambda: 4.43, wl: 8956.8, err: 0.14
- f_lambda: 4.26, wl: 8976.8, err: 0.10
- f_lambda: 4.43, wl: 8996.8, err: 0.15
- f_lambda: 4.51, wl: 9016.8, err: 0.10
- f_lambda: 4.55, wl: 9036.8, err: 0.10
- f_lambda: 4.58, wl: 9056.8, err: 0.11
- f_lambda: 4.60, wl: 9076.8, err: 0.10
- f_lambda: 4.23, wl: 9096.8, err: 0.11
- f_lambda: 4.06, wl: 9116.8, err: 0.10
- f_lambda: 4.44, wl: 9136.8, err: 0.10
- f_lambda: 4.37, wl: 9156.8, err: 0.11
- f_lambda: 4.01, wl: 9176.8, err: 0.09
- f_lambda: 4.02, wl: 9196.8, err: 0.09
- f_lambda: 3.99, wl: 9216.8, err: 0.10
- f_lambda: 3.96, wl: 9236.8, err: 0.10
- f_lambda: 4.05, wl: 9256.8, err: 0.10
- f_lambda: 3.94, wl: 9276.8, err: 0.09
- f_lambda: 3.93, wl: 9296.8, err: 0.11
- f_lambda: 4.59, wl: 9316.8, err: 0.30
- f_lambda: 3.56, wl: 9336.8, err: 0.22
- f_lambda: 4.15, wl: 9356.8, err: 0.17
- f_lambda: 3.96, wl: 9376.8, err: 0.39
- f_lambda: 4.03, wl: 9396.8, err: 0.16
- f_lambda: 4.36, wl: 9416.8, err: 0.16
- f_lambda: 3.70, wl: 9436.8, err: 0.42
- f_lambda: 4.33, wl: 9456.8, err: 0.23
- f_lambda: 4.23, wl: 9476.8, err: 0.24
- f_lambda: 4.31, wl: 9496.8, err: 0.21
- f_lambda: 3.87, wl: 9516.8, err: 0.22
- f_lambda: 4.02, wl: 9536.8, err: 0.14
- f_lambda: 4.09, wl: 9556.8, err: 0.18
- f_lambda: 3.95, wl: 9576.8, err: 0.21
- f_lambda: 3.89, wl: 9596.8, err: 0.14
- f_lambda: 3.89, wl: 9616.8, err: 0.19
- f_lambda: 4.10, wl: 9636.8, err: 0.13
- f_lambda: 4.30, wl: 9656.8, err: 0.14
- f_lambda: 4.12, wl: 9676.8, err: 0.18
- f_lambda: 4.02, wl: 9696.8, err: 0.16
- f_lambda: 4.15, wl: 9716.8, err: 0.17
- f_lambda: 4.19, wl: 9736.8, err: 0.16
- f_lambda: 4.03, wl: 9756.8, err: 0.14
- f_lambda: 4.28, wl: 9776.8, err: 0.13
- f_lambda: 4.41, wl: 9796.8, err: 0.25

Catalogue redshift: 0.20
